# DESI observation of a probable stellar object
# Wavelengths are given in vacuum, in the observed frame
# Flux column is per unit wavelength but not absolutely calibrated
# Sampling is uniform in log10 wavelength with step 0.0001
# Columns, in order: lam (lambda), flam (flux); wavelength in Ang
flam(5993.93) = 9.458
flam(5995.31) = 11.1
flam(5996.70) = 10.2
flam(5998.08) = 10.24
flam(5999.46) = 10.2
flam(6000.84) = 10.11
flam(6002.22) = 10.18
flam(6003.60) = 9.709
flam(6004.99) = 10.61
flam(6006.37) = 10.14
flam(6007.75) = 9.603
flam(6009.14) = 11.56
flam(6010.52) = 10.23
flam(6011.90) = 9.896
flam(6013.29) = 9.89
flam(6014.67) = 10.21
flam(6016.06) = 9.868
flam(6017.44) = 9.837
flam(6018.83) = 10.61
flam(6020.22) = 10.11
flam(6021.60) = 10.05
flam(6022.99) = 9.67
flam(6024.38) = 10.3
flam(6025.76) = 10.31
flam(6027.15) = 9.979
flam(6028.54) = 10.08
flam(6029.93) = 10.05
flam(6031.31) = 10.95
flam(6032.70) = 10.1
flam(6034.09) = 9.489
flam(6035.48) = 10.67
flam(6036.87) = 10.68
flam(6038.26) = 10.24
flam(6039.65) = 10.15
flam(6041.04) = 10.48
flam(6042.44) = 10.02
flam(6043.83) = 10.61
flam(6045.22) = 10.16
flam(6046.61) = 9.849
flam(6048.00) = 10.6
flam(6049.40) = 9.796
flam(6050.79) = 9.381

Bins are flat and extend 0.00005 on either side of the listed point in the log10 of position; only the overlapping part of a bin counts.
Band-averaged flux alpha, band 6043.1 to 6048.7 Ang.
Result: 10.3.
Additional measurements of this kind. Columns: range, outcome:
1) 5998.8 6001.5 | 10.2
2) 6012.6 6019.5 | 10.1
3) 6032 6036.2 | 10.1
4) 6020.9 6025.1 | 10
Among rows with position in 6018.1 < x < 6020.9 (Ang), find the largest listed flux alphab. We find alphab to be 10.61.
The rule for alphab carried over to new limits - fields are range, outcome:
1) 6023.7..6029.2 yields 10.31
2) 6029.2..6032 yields 10.95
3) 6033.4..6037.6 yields 10.68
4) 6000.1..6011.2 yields 11.56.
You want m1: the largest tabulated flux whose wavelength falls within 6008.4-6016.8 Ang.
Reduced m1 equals 11.56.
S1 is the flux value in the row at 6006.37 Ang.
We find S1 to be 10.14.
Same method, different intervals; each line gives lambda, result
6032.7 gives 10.1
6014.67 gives 10.21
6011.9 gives 9.896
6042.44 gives 10.02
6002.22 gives 10.18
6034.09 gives 9.489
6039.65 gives 10.15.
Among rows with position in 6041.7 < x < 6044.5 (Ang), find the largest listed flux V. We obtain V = 10.61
